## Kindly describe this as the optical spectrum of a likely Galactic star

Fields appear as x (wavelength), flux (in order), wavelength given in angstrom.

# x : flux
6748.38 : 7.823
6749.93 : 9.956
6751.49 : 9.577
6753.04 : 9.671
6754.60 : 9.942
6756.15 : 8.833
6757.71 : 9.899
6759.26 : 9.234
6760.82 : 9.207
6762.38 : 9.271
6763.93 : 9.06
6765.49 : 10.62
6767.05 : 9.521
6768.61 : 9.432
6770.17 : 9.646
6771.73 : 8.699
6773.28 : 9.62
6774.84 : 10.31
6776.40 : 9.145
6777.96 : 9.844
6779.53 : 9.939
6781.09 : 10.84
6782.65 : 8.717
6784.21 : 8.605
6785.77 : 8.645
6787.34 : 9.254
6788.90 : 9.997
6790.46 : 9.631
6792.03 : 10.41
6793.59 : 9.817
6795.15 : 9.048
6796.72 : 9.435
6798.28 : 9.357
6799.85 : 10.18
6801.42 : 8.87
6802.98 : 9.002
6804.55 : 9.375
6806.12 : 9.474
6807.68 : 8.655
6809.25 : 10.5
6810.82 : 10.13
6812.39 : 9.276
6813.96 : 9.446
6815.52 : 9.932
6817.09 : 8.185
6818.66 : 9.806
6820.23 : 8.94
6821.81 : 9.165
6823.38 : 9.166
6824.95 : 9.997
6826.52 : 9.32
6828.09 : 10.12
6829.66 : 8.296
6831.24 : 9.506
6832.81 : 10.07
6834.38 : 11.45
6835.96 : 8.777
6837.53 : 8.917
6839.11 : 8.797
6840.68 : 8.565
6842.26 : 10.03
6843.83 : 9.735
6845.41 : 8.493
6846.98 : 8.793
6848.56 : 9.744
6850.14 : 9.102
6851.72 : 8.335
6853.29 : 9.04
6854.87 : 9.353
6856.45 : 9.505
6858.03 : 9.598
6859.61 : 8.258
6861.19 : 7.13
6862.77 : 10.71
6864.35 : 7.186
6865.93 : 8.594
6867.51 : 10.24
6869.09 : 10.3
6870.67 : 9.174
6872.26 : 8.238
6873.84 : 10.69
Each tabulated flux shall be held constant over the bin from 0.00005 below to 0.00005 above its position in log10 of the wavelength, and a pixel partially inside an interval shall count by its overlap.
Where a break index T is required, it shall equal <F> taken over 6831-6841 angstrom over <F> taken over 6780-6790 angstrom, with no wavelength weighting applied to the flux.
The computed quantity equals 1.01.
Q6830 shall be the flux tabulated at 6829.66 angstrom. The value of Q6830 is 8.296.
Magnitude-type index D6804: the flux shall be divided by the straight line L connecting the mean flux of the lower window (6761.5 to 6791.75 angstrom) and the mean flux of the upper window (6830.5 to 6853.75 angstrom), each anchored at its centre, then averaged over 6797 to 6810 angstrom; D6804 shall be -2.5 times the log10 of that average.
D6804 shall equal 0.00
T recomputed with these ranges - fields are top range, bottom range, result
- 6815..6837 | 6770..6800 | 0.99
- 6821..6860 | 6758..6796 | 0.98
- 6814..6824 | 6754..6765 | 0.98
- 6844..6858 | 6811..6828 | 0.97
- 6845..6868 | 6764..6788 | 0.94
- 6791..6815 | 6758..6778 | 1.00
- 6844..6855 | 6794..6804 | 0.96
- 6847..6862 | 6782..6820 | 0.95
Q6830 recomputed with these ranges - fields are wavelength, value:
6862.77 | 10.71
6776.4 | 9.145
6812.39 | 9.276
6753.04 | 9.671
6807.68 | 8.655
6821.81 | 9.165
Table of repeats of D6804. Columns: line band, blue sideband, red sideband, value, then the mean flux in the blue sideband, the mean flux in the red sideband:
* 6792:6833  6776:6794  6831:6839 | 0.022 mag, 9.57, 9.68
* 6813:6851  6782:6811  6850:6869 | -0.021 mag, 9.42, 8.97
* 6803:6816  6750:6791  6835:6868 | -0.034 mag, 9.51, 9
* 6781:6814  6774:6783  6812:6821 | 0.011 mag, 9.84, 9.27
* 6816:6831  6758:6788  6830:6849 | 0.018 mag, 9.46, 9.37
